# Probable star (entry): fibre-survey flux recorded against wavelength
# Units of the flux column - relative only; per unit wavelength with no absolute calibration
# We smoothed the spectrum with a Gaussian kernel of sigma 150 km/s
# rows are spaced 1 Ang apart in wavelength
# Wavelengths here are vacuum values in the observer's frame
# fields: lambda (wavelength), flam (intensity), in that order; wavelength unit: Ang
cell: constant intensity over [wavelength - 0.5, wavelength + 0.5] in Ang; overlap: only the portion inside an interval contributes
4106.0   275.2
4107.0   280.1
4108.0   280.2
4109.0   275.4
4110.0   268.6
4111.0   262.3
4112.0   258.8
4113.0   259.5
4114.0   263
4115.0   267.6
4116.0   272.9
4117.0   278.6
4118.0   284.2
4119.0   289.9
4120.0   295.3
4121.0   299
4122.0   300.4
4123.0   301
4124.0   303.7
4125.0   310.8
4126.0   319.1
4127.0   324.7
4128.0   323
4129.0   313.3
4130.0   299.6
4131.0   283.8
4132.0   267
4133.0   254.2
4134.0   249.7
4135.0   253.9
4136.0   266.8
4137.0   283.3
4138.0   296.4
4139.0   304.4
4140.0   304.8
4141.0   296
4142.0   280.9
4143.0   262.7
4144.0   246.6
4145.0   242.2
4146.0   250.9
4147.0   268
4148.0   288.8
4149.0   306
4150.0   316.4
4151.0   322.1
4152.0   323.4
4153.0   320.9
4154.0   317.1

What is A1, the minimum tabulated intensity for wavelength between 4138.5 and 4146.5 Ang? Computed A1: 242.2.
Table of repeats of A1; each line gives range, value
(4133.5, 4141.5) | 249.7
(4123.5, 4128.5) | 303.7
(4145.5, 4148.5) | 250.9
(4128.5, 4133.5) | 254.2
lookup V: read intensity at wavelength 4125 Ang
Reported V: 310.8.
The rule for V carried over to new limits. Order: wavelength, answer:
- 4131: 283.8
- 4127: 324.7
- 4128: 323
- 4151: 322.1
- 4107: 280.1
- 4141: 296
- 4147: 268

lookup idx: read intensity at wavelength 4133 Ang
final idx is 254.2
